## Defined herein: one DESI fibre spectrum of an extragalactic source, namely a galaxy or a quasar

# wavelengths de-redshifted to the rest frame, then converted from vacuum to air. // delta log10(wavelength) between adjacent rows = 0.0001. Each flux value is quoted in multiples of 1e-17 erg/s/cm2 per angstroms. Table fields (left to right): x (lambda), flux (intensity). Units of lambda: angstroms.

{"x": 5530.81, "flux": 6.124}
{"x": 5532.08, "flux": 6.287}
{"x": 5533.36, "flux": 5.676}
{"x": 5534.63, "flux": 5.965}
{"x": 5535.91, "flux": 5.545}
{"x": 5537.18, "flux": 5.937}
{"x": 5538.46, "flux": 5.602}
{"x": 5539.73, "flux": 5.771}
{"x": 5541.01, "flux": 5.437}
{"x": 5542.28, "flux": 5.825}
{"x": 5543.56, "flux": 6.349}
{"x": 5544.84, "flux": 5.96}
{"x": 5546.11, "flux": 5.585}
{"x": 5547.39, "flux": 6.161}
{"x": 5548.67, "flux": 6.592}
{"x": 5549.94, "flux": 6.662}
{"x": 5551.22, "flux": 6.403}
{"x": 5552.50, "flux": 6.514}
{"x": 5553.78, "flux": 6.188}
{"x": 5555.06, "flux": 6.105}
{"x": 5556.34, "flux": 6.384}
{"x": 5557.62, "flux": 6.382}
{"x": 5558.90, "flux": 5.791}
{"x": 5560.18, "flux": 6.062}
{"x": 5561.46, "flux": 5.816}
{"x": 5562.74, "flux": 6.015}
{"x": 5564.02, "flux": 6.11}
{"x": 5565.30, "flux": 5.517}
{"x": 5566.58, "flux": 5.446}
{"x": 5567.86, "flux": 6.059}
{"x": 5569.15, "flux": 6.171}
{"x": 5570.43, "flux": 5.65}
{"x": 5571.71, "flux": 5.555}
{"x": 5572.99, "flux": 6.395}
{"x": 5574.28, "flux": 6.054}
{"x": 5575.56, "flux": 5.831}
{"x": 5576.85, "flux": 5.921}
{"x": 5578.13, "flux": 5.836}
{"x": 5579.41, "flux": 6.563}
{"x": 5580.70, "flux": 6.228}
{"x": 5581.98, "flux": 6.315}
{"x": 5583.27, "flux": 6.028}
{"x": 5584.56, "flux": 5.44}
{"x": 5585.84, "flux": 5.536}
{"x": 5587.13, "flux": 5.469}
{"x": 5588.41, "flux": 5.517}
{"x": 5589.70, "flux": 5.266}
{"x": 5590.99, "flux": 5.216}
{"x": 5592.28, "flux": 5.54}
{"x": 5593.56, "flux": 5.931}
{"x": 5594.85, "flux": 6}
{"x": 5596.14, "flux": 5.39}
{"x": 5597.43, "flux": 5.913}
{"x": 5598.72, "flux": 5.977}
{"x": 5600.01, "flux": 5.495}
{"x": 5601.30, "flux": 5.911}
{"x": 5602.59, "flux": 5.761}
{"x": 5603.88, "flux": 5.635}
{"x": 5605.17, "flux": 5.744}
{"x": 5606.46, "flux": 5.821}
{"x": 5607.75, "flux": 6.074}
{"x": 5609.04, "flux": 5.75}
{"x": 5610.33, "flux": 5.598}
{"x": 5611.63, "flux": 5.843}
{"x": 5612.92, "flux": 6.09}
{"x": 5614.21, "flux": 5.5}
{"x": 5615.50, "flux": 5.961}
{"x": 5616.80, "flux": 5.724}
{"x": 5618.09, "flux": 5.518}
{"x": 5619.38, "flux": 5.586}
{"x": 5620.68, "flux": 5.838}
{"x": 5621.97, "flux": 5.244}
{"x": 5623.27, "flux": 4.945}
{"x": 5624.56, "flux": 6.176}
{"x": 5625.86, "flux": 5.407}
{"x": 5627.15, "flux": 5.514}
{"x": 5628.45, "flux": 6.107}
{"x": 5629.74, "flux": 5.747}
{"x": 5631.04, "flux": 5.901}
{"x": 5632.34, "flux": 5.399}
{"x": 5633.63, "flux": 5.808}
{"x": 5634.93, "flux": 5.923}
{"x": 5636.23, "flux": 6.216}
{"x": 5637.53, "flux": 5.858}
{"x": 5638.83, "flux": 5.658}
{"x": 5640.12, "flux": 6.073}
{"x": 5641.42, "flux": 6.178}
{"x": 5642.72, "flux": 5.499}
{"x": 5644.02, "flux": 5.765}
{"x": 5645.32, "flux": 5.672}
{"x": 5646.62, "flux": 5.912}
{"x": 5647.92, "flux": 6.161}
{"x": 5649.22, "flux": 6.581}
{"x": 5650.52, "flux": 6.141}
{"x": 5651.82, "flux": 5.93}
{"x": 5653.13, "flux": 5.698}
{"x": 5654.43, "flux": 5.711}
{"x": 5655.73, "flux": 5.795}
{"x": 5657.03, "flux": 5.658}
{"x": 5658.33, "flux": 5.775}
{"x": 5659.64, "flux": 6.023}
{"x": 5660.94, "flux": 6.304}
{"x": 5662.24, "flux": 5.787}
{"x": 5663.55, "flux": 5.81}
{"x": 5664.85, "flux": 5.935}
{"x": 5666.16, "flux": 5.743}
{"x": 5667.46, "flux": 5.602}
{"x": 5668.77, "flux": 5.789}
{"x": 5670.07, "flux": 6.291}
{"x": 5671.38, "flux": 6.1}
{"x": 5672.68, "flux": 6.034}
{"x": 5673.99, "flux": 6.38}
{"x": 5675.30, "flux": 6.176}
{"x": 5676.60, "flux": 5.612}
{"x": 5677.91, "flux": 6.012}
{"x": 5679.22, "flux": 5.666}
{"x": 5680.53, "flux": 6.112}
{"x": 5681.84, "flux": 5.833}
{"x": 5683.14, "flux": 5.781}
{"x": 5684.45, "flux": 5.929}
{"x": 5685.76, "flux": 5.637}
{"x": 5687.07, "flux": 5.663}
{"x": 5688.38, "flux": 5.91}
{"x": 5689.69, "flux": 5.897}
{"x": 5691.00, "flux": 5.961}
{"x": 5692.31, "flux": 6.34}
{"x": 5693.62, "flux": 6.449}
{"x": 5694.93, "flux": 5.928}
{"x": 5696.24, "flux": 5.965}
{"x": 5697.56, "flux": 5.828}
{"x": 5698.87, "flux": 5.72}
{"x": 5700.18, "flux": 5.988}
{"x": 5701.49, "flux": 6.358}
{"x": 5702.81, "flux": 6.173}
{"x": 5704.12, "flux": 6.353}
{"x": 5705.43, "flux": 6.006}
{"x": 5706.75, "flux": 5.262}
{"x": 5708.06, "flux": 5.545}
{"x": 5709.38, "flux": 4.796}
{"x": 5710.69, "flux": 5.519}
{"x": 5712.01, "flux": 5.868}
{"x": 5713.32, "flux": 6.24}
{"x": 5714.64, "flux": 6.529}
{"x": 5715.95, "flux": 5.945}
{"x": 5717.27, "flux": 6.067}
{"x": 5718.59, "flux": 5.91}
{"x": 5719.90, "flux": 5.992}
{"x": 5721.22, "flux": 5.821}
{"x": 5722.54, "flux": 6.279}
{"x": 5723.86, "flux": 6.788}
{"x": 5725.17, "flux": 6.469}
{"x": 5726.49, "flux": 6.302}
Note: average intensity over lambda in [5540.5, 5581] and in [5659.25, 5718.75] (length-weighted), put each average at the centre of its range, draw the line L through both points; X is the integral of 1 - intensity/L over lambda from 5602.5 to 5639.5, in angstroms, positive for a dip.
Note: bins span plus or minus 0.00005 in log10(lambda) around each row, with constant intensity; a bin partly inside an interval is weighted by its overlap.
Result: 1.6 angstroms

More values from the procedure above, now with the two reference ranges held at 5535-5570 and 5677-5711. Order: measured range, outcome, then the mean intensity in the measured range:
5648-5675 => -0.27 angstroms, 5.96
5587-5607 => 1.01 angstroms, 5.67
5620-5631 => 0.56 angstroms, 5.64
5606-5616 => 0.21 angstroms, 5.83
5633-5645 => 0.09 angstroms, 5.88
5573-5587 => 0.02 angstroms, 5.97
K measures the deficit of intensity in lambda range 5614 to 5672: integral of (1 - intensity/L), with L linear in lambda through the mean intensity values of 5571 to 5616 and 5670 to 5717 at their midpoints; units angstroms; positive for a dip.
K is 0.44 angstroms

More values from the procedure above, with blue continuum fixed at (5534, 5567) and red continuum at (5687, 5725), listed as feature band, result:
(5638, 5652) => 0.07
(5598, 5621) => 0.88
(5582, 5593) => 0.83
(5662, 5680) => 0.18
